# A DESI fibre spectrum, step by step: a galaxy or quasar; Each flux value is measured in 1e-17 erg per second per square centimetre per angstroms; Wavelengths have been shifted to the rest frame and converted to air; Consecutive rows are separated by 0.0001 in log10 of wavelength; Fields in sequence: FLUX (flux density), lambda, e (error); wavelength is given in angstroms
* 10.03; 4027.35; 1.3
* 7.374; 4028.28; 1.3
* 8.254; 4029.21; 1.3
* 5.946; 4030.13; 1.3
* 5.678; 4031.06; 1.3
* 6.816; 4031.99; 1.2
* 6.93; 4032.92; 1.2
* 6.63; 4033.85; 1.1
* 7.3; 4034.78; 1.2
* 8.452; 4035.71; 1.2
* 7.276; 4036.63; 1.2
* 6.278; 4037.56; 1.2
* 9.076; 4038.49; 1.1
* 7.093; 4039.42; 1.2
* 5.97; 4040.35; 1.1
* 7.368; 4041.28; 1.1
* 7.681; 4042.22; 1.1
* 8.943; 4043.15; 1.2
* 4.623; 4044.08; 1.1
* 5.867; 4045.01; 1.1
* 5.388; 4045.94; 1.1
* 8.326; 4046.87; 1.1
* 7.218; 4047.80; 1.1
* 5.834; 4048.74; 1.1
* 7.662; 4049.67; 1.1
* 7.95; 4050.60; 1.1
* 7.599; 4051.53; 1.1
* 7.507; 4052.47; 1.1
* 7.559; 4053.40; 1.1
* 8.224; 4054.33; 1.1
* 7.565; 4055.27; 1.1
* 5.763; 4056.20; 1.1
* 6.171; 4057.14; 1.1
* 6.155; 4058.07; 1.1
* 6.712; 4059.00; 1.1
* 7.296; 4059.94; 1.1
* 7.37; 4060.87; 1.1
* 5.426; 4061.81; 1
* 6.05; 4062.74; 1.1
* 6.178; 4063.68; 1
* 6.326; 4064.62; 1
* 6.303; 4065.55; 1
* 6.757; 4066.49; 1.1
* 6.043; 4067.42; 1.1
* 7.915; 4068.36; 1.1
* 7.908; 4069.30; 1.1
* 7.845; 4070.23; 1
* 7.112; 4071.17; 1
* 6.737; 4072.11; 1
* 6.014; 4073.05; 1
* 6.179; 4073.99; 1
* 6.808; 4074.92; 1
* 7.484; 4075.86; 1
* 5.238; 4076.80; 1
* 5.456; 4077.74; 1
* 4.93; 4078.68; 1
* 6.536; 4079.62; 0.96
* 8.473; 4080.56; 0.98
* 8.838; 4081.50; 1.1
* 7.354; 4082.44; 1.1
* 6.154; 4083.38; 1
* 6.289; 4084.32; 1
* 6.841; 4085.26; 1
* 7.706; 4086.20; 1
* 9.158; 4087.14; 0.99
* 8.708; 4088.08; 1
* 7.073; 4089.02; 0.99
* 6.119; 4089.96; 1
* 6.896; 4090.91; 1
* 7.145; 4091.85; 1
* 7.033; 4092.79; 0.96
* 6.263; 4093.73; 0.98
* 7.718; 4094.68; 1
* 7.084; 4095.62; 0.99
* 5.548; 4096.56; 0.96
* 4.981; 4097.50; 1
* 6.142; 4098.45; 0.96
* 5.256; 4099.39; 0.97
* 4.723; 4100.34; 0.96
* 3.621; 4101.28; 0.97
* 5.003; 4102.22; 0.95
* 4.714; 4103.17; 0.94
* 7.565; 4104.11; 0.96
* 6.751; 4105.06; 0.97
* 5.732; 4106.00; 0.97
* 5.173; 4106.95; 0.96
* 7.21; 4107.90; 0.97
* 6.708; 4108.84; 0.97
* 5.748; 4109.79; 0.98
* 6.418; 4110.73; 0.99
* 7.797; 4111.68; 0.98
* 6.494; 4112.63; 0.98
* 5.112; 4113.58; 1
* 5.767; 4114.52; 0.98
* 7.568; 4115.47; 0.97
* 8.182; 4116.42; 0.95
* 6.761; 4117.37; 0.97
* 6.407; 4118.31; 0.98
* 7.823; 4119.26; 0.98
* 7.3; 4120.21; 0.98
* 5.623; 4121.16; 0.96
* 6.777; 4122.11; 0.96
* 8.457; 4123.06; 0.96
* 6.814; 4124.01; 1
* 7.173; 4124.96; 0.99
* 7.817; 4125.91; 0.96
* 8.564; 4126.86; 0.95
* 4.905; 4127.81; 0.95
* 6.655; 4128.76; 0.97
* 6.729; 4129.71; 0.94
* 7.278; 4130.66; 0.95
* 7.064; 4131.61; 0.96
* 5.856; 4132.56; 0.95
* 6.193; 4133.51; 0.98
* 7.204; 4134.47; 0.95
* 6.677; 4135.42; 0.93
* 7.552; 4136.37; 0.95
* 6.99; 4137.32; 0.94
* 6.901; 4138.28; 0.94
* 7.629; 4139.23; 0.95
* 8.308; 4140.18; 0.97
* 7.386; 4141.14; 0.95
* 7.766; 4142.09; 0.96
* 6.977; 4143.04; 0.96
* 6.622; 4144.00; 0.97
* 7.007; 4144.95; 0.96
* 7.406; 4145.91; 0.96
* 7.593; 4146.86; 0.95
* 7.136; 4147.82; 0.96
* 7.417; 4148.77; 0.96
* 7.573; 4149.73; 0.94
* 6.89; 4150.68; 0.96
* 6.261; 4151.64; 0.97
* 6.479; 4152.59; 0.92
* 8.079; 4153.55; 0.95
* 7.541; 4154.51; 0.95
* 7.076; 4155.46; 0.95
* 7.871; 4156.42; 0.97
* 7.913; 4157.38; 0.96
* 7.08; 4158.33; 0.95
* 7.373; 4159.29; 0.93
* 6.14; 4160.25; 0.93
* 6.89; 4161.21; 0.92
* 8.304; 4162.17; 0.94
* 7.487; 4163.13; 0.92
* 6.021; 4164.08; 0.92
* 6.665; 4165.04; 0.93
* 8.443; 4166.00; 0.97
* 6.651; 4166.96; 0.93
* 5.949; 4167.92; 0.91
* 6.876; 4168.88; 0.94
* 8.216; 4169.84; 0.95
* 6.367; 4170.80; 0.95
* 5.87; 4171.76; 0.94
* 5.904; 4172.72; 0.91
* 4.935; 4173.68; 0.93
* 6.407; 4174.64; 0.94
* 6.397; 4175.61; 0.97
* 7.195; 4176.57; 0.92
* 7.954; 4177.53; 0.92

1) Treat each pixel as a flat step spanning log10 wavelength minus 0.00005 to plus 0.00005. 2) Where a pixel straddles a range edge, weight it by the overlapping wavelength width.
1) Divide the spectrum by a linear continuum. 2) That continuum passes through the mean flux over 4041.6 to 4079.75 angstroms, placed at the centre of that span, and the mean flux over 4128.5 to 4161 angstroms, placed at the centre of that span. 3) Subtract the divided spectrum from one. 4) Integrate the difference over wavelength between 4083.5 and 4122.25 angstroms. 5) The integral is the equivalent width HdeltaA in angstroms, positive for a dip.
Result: 2.4 angstroms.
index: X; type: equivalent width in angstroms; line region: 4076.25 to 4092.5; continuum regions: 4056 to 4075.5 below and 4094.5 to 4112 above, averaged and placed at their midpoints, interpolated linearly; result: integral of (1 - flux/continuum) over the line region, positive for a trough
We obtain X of -1.83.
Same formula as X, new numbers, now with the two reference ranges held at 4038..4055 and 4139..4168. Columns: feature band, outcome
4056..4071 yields 1.2 angstroms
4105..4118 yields 1.3 angstroms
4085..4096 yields -0.1 angstroms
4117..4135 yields 0.8 angstroms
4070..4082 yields 0.8 angstroms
